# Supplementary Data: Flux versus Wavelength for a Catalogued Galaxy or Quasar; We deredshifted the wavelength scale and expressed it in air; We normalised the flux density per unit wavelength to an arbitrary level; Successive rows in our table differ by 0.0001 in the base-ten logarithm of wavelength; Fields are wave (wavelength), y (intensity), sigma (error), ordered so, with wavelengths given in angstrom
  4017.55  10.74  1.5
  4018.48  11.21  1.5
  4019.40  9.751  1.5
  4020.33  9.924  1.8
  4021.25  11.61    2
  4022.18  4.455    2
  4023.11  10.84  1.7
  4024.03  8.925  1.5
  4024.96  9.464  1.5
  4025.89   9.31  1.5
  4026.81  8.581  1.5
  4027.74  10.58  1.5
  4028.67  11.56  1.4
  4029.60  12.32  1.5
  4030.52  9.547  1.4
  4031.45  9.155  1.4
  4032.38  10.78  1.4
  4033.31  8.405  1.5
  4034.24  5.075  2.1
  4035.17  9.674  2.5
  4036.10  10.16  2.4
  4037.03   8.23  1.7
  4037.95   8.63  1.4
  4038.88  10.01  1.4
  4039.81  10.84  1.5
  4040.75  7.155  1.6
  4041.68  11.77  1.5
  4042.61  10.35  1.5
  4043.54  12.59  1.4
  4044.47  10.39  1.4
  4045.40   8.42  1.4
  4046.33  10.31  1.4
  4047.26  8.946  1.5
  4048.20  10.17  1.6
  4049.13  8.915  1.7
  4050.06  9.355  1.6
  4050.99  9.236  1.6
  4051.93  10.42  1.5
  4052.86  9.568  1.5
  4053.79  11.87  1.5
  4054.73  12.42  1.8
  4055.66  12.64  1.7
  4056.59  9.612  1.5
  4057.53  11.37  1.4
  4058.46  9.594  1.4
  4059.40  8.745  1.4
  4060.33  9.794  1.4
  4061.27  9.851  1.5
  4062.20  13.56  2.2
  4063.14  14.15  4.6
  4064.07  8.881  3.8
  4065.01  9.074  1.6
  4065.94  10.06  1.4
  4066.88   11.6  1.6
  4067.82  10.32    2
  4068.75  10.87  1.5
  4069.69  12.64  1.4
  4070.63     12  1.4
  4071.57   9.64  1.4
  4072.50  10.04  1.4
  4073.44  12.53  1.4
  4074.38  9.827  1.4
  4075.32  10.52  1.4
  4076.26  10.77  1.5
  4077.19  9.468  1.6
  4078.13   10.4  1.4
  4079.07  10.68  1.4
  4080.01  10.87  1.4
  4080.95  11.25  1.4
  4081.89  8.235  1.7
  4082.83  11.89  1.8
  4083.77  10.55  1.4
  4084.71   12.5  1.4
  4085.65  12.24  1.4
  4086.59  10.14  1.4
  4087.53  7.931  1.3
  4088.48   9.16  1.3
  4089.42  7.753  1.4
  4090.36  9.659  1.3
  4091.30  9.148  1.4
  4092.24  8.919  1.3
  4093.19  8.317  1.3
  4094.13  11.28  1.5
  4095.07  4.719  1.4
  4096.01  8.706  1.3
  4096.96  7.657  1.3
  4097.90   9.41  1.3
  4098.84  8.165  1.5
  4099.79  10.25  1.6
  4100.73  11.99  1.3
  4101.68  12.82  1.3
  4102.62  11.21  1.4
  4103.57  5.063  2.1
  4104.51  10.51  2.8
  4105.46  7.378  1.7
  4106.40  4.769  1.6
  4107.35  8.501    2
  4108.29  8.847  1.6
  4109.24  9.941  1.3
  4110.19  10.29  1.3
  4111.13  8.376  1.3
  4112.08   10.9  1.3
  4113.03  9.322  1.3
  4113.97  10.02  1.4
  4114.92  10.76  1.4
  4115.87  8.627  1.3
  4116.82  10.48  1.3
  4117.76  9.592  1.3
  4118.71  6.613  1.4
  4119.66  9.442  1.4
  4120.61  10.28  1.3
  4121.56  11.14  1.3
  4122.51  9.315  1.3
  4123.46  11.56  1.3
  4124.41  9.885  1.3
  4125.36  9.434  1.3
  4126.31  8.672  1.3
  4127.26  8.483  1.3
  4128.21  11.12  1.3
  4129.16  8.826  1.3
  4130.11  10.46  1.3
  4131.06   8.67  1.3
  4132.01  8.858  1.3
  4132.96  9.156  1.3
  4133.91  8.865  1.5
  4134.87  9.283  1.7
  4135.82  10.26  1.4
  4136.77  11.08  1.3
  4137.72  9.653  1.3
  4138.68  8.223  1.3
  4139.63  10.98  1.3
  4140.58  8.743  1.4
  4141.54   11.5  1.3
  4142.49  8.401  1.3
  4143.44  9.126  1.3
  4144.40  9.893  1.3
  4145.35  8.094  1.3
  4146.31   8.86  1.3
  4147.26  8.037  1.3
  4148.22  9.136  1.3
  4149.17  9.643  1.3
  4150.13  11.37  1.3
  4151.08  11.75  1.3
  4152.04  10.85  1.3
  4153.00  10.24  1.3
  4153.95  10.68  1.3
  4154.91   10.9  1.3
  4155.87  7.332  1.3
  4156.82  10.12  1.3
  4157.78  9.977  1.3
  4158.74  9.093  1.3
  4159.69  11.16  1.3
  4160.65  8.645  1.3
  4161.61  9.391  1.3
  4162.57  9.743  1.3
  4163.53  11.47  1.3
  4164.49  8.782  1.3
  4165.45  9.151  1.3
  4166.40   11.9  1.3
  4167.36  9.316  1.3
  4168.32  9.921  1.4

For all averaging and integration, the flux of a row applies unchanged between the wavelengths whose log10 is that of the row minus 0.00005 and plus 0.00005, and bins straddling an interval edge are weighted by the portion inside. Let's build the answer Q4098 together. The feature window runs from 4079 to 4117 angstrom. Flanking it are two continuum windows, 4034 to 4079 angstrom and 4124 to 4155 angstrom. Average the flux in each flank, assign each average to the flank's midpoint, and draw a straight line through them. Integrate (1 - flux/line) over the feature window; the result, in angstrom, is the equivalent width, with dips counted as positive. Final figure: 1.9 angstrom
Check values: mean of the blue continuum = 10.3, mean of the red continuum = 9.66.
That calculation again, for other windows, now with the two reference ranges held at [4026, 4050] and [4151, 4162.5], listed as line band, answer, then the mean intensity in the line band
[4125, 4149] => 1.3 angstrom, 9.36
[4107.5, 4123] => 0.4 angstrom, 9.6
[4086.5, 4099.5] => 1.6 angstrom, 8.62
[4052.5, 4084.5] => -3.3 angstrom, 10.8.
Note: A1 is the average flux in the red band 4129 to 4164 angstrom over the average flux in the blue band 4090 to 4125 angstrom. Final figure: 1.04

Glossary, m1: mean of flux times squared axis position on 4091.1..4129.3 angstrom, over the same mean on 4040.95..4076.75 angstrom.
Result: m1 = 0.90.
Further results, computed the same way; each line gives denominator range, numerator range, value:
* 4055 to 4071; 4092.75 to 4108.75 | 0.82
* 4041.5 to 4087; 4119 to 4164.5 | 0.95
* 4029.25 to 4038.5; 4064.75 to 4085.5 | 1.20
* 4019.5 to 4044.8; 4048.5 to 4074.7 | 1.12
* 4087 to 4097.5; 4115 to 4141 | 1.15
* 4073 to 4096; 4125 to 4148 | 0.97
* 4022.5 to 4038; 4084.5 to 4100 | 0.99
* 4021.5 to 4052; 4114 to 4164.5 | 1.07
